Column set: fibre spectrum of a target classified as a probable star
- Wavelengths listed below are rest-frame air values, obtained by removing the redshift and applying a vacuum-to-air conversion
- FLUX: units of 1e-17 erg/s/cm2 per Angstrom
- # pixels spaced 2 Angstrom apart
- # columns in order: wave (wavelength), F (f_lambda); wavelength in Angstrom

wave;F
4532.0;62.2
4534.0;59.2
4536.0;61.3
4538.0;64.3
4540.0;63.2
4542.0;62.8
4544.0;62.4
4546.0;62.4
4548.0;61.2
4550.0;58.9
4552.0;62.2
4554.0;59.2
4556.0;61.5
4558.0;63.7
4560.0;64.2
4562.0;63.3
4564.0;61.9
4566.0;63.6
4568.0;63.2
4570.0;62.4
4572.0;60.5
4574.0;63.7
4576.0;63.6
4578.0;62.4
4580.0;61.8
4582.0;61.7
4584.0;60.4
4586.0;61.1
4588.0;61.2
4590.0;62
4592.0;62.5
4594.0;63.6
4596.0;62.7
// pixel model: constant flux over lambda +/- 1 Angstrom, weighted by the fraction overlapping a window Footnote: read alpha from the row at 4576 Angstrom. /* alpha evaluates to 63.6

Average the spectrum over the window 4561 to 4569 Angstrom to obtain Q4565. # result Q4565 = 63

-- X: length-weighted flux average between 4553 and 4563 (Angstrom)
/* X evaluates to 62.4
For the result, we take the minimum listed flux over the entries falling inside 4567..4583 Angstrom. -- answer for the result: 60.5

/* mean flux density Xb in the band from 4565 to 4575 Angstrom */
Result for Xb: 62.7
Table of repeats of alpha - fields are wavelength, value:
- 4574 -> 63.7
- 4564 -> 61.9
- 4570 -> 62.4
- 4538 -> 64.3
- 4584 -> 60.4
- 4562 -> 63.3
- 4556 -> 61.5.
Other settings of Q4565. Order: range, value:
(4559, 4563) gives 63.8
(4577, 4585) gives 61.6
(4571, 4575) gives 62.1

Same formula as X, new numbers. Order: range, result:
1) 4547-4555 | 60.4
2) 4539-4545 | 62.8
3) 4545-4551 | 60.8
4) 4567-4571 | 62.8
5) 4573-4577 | 63.7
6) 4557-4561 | 64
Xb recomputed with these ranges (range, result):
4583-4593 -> 61.4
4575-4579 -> 63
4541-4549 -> 62.2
